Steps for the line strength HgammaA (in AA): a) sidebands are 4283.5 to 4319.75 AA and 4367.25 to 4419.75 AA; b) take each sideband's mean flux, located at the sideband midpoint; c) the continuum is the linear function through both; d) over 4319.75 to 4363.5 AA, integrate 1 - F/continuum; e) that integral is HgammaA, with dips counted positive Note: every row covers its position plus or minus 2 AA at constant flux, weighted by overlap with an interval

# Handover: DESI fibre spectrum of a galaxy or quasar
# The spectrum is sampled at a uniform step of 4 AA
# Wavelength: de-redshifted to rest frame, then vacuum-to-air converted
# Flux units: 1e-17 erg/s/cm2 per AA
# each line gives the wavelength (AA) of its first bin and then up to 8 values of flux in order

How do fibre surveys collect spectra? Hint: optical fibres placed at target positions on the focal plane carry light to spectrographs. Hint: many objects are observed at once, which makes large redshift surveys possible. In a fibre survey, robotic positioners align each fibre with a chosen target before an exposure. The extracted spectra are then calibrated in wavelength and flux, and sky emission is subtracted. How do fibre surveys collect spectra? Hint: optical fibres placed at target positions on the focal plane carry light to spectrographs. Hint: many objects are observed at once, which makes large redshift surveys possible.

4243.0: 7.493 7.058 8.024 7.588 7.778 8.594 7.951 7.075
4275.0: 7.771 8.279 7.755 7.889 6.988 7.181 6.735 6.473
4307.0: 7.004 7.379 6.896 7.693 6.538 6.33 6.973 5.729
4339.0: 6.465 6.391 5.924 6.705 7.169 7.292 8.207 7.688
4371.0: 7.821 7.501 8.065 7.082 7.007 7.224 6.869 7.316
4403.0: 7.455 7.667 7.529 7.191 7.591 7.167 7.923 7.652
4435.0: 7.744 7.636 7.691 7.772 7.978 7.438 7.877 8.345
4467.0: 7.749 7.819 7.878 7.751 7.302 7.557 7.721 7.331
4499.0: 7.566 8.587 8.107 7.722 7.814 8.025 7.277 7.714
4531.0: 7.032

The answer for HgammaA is 3.5 AA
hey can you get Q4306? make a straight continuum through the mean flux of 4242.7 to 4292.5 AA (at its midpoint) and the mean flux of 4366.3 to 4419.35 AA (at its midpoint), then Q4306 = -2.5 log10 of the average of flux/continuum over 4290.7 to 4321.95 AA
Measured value 0.09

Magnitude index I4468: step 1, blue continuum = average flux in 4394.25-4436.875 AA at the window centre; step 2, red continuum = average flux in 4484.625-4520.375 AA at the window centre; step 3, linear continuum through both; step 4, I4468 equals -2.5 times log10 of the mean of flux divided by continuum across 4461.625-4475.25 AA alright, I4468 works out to -0.04 mag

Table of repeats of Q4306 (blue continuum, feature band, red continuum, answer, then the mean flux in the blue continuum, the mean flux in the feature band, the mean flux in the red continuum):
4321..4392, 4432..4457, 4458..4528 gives -0.03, 7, 7.71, 7.79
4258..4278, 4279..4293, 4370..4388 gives 0.02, 7.86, 7.65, 7.5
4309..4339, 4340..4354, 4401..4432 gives 0.09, 6.77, 6.41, 7.52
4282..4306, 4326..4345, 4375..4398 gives 0.13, 7.14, 6.38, 7.27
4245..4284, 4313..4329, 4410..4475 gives 0.13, 7.79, 6.86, 7.7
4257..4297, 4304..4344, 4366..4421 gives 0.13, 7.73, 6.74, 7.42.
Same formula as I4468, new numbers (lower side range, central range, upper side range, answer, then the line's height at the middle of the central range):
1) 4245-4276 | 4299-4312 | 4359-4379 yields 0.13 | 7.75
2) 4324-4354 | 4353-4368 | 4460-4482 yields -0.14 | 6.63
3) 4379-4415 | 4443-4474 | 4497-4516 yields -0.02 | 7.68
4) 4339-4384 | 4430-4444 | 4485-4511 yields -0.02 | 7.55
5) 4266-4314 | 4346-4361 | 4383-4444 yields 0.09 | 7.39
